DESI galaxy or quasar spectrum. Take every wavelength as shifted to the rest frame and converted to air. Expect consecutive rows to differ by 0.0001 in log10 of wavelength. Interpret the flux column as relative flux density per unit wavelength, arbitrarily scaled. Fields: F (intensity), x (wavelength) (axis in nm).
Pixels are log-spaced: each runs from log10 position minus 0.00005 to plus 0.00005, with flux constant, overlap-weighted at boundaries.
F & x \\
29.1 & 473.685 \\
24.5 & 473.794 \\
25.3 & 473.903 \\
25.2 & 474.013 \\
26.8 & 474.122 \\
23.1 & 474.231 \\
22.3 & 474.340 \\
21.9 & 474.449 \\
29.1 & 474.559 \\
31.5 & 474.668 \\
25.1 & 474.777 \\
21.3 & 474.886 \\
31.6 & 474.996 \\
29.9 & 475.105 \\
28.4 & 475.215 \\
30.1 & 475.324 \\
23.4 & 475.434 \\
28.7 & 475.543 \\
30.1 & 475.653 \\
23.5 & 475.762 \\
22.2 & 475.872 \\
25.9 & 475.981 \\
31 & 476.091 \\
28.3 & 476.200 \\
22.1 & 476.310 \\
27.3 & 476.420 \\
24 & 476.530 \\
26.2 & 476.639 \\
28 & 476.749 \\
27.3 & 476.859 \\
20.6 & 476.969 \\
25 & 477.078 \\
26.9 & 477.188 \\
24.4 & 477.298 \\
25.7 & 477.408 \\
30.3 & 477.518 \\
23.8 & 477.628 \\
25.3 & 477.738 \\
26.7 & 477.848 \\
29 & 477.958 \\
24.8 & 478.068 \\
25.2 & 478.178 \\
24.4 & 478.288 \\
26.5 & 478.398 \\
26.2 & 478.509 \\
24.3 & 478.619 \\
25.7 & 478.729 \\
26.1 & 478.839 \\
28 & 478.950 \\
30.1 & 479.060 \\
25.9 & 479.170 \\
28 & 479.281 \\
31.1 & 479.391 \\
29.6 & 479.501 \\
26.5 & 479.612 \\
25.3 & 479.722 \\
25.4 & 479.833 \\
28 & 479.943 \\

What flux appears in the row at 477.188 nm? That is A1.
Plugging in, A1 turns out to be 26.9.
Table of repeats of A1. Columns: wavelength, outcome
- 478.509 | 26.2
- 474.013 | 25.2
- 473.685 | 29.1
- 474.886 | 21.3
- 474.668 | 31.5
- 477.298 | 24.4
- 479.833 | 25.4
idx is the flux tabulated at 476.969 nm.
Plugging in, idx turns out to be 20.6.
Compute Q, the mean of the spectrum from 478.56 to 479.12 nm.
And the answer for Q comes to 26.9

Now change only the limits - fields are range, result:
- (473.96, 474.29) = 25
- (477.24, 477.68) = 26.1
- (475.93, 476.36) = 26.9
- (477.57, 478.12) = 26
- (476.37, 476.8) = 26.4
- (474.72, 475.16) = 27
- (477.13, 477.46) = 25.6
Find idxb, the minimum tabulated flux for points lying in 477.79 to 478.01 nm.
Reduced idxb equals 26.7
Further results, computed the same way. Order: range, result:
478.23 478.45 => 24.4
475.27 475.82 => 23.4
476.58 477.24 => 20.6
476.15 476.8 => 22.1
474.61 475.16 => 21.3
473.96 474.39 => 22.3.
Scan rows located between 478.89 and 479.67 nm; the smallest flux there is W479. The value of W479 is 25.9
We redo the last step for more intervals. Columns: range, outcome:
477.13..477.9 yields 23.8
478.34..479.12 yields 24.3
